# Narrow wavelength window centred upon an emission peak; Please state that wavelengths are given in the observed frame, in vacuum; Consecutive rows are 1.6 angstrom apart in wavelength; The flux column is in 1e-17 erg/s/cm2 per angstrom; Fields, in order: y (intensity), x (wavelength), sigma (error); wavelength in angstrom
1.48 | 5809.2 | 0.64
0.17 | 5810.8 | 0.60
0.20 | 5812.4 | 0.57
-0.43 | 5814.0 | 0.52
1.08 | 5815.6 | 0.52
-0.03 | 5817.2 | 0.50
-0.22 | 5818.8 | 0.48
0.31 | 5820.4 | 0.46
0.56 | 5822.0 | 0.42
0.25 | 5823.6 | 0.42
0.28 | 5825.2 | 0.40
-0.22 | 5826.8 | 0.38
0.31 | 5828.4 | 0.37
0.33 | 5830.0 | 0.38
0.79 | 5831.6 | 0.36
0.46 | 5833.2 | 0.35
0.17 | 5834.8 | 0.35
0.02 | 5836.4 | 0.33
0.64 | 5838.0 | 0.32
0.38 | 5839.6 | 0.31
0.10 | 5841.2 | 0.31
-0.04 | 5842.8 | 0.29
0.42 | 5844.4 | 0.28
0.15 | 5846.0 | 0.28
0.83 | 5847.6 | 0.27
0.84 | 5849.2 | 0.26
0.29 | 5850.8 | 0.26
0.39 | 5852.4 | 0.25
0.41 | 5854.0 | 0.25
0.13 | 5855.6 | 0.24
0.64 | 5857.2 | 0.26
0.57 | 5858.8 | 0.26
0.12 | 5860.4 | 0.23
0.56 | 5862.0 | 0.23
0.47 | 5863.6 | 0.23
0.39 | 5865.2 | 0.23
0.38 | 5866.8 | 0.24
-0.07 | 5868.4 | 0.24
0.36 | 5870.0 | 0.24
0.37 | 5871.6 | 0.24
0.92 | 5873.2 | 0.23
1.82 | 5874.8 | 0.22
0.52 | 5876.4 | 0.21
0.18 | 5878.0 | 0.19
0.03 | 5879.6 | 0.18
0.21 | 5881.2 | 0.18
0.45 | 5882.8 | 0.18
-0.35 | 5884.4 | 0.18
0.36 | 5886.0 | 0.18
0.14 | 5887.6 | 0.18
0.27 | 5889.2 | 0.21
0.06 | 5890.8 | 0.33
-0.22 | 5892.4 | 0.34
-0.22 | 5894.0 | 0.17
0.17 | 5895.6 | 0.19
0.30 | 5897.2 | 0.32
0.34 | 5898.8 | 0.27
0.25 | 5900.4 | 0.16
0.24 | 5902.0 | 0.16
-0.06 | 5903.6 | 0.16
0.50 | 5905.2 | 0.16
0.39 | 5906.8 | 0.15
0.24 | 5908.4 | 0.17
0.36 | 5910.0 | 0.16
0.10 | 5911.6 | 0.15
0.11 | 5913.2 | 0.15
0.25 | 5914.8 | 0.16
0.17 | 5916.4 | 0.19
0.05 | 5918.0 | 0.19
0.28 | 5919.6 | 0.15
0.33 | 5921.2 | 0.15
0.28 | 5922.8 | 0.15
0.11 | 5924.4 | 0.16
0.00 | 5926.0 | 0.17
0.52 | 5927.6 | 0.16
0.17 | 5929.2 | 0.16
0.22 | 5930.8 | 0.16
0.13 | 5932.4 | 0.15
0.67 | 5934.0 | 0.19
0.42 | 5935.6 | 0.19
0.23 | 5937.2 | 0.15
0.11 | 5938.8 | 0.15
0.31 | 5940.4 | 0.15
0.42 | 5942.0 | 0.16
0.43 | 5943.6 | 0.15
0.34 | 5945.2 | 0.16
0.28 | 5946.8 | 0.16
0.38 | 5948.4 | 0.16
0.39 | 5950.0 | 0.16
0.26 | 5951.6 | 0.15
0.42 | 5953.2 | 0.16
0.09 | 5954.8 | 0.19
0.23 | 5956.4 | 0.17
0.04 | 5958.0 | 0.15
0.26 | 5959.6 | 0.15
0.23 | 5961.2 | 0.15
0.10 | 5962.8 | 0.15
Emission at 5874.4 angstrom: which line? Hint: H-beta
